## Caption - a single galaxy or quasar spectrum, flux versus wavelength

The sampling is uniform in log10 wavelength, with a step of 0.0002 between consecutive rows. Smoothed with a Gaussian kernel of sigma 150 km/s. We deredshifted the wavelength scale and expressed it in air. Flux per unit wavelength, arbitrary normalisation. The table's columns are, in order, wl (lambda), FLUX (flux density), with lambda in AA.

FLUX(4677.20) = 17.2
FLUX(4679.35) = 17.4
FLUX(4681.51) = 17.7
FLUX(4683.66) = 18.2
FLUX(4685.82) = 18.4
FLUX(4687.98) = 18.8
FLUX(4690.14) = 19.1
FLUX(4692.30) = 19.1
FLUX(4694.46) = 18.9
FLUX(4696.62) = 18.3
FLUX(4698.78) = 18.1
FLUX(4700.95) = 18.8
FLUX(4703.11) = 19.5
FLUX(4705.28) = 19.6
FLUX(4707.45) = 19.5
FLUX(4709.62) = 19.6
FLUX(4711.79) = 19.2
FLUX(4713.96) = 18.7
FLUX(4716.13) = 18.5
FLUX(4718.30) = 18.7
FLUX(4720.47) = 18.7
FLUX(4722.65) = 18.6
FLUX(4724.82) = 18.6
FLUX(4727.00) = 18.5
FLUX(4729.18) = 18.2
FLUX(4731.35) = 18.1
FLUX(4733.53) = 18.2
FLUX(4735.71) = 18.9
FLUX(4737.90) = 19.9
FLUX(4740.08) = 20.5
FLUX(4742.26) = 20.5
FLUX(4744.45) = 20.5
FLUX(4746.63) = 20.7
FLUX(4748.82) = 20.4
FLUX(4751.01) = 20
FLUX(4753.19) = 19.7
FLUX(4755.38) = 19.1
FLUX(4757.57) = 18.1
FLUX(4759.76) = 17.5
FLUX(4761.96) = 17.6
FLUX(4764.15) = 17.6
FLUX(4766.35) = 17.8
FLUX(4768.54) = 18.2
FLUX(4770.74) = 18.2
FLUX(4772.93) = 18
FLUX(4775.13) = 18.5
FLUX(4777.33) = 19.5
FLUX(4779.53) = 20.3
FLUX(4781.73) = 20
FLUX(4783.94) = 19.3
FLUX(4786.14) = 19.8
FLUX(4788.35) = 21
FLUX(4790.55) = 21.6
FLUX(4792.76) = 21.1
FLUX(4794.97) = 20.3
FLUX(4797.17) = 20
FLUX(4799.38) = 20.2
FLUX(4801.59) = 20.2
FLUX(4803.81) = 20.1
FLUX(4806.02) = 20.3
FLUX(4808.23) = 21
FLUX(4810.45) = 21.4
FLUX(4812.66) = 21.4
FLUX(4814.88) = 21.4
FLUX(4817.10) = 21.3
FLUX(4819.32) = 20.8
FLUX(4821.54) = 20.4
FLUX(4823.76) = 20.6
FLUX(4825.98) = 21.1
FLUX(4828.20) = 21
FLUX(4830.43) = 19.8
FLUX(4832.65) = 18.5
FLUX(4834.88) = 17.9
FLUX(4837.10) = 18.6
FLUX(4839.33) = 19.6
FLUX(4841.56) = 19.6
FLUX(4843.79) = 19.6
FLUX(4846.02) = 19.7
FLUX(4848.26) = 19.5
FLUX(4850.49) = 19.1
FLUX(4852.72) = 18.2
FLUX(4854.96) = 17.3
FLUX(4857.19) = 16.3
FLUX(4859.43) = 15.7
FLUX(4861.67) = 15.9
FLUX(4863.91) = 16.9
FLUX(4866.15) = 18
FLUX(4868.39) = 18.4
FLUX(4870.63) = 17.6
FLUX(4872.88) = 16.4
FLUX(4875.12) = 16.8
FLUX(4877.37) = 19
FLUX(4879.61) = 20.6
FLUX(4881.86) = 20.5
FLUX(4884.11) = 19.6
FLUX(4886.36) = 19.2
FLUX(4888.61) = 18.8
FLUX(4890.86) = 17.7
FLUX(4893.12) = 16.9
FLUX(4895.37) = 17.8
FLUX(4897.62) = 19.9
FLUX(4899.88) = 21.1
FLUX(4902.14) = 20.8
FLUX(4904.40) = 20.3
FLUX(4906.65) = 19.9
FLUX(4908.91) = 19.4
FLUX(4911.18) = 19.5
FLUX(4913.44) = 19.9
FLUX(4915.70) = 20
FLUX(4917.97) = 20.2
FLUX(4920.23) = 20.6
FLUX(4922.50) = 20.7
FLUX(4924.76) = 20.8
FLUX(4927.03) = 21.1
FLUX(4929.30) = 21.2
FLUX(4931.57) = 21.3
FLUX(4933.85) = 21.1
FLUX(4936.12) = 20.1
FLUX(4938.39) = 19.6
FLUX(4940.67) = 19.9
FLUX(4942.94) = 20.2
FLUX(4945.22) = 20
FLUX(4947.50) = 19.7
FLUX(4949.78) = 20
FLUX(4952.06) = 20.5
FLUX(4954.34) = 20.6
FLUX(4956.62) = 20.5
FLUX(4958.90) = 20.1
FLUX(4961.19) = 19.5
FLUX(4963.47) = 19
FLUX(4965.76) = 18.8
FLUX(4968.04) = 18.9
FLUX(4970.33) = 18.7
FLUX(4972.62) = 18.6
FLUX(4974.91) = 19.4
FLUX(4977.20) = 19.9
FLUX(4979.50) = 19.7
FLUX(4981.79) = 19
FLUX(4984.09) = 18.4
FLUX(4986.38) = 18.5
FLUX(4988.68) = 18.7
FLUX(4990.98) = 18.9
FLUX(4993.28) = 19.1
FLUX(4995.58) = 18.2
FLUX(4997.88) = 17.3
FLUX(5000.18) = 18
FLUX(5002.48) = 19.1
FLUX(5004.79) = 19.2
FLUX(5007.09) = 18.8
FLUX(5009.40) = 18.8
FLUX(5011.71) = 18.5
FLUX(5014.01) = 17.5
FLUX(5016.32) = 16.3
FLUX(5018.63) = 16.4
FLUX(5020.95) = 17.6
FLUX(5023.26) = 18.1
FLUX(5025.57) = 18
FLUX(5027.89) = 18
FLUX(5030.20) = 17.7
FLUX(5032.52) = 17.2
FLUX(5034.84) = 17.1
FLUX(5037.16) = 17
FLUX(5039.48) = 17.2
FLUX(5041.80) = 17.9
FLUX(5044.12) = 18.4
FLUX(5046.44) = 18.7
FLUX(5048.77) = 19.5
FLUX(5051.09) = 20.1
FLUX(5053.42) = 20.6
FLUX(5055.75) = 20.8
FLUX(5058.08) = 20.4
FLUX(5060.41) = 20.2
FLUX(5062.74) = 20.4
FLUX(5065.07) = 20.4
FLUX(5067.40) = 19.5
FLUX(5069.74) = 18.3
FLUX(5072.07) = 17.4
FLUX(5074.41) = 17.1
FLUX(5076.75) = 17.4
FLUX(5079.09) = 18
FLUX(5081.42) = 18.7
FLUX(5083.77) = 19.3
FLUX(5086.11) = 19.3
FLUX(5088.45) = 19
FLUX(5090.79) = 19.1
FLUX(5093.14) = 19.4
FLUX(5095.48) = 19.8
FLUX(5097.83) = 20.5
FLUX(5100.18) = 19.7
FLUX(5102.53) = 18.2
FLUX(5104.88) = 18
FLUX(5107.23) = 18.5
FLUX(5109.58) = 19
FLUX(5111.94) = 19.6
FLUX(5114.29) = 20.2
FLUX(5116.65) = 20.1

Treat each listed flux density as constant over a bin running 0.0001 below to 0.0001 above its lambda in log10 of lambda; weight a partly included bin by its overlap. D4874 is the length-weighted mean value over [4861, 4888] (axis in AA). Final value 18.3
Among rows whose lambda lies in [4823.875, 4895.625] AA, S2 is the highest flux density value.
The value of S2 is 21.1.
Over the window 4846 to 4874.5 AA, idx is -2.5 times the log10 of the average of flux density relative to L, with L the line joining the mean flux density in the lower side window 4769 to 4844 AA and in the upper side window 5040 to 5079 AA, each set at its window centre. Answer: 0.14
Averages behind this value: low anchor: 20.1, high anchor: 19.1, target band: 17.5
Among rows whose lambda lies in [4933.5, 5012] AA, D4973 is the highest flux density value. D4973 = 21.1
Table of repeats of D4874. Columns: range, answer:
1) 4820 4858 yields 19.3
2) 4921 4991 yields 19.8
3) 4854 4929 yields 18.9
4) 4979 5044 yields 18.1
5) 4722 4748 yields 19.3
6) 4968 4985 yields 19.1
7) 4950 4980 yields 19.6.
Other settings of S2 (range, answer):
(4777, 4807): 21.6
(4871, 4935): 21.3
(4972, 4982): 19.9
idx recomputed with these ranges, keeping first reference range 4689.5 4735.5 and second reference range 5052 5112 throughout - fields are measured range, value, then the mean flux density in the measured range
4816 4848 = -0.05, 19.9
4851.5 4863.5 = 0.14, 16.7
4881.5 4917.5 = -0.03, 19.4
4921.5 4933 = -0.11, 21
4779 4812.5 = -0.09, 20.5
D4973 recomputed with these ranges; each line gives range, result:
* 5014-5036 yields 18.1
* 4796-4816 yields 21.4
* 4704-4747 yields 20.7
